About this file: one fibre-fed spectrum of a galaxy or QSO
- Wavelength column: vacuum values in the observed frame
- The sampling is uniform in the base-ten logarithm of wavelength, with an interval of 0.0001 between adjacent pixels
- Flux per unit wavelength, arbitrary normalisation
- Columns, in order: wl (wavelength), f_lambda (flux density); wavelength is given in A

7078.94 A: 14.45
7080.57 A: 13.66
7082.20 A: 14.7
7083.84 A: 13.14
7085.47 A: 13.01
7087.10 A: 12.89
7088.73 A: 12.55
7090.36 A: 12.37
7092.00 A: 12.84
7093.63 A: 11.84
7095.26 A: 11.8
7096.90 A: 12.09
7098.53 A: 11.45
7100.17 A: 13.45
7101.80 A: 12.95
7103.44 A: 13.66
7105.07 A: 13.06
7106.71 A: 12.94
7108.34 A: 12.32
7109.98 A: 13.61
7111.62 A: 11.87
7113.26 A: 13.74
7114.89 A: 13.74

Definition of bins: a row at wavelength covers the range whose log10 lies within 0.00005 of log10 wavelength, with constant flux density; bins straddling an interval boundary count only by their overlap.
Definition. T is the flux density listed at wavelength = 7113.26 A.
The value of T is 13.74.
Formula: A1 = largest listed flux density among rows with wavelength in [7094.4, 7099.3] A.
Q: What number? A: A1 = 12.09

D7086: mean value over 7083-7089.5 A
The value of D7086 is 12.9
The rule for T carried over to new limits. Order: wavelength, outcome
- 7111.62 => 11.87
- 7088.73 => 12.55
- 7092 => 12.84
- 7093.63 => 11.84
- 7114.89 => 13.74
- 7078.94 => 14.45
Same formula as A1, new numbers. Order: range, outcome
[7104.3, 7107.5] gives 13.06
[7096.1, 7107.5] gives 13.66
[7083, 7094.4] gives 13.14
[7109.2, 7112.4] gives 13.61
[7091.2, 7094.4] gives 12.84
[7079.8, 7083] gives 14.7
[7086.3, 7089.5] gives 12.89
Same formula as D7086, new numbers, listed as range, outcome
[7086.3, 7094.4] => 12.5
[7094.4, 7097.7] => 11.9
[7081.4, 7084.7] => 13.9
